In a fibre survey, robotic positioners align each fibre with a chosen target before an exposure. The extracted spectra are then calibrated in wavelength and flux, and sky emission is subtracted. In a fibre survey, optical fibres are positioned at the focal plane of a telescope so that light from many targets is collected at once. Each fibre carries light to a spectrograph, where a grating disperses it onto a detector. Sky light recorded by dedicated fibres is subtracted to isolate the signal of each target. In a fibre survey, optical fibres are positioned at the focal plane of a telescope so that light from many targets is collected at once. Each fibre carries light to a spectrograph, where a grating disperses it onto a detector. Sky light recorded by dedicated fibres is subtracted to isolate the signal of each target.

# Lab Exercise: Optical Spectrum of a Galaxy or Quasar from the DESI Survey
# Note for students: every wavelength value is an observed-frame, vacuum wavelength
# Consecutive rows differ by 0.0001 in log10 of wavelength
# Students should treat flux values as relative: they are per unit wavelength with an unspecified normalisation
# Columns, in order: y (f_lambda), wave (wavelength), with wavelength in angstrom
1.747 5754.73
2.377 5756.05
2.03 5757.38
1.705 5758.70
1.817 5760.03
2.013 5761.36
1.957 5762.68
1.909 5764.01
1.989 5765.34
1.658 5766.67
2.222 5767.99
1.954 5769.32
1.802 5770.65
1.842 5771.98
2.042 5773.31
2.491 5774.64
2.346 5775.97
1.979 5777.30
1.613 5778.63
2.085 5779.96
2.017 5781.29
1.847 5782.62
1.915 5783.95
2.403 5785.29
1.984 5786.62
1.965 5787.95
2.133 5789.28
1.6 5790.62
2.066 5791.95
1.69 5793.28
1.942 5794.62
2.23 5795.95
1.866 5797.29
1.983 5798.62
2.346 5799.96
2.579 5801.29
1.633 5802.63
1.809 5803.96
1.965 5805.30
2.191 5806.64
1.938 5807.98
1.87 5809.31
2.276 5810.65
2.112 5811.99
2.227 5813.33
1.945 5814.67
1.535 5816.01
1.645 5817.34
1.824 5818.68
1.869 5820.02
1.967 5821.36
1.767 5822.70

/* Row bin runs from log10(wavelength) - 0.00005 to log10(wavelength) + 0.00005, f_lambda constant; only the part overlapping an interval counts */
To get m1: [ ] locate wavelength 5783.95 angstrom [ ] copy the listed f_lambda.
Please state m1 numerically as 1.915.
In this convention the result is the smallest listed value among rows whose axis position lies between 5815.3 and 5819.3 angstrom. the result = 1.535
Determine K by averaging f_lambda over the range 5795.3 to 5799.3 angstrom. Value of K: 2.02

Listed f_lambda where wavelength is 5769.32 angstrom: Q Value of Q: 1.954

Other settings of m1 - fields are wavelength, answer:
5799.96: 2.346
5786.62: 1.984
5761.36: 2.013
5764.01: 1.909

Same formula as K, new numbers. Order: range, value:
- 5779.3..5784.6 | 1.97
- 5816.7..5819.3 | 1.73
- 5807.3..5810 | 1.91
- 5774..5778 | 2.26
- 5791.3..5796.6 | 1.98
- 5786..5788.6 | 1.98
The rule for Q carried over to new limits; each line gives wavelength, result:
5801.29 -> 2.579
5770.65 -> 1.802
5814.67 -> 1.945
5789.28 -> 2.133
